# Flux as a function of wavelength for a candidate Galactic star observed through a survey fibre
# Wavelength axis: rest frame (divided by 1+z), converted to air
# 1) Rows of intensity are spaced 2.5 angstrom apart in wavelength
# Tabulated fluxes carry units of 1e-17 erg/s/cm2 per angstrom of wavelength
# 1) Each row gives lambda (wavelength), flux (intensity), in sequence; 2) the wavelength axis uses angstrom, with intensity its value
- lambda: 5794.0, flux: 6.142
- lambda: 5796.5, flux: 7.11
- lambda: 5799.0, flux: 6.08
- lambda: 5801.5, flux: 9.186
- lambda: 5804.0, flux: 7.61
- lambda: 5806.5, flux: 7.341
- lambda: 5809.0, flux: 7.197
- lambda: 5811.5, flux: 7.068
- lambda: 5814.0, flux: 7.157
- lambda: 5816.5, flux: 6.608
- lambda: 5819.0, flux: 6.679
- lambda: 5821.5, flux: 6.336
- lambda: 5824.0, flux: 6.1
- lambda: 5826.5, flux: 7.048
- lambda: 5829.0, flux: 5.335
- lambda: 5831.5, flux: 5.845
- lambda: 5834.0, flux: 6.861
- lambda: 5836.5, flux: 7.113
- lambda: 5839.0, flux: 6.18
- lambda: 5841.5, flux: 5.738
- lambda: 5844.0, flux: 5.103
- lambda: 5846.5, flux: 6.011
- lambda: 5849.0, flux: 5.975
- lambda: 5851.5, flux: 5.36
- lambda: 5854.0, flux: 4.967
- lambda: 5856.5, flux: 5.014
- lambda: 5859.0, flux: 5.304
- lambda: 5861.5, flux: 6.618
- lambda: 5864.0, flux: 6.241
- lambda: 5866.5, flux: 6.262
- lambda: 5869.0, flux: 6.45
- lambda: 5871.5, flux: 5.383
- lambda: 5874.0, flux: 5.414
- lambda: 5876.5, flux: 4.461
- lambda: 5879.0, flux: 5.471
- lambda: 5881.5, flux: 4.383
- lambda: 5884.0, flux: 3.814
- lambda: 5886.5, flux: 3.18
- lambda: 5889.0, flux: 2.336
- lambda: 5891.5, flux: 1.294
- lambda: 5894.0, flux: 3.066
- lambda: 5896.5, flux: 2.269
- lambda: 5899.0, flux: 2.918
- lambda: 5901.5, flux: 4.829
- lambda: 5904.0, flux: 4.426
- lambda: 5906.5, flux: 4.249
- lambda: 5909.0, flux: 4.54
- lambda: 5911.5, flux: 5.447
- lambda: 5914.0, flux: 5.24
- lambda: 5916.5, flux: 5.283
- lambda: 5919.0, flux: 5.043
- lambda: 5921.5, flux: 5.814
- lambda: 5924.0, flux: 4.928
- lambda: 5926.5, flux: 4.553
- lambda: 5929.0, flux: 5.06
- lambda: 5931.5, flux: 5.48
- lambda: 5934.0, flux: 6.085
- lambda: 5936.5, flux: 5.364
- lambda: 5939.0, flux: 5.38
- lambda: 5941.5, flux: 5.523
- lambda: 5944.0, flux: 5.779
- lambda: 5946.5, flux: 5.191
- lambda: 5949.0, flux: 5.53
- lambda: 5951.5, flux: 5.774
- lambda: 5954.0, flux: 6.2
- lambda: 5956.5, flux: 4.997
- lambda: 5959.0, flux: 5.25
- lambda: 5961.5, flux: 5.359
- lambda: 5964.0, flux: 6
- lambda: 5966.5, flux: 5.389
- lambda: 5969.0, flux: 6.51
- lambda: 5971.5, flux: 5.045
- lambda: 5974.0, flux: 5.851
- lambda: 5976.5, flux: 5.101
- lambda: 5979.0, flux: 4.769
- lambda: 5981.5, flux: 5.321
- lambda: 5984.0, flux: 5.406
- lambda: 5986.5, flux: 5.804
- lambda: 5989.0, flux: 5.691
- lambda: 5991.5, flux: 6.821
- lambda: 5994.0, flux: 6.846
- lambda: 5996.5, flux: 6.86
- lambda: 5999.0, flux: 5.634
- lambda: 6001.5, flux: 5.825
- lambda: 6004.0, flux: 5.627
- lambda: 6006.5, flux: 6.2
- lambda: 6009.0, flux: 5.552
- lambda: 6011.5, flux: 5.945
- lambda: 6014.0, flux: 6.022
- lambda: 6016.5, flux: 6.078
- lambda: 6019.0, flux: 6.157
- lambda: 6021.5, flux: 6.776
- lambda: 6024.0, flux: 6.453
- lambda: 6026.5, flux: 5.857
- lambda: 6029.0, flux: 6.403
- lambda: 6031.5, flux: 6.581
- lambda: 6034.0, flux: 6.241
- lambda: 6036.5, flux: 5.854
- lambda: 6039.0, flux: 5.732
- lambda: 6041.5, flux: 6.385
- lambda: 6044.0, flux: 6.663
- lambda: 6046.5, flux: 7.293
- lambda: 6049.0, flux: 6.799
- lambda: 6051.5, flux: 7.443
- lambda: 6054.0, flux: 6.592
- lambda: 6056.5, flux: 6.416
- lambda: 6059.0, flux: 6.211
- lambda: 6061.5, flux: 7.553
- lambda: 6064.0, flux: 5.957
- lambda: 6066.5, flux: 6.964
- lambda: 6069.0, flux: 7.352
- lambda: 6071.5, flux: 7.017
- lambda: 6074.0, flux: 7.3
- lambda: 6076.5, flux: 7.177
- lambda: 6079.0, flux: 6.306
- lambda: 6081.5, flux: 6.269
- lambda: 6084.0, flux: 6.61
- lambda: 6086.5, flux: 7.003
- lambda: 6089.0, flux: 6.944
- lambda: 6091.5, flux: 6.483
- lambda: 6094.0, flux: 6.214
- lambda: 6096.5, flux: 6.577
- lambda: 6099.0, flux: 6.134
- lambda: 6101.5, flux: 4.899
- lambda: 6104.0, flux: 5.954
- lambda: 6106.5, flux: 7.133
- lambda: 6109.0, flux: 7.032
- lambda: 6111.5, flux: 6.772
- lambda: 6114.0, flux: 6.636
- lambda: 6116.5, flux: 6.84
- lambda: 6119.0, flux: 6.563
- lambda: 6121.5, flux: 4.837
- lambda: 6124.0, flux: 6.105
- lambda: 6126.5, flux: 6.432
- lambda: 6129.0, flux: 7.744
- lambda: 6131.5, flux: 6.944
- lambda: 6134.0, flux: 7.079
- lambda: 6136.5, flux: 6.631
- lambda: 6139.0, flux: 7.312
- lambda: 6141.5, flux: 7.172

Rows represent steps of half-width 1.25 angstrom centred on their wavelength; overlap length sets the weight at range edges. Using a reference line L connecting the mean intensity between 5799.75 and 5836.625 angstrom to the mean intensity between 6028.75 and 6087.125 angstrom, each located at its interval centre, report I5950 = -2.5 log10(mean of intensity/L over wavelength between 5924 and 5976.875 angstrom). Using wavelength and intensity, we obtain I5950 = 0.23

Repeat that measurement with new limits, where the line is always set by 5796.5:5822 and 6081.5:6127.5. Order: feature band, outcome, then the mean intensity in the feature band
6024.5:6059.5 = 0.01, 6.47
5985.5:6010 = 0.10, 6.09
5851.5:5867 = 0.23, 5.68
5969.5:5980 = 0.26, 5.3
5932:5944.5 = 0.21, 5.61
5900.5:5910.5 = 0.46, 4.53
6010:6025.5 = 0.07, 6.22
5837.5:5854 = 0.23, 5.69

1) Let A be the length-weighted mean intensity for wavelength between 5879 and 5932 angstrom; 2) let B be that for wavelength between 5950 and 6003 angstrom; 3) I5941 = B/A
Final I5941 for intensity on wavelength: 1.36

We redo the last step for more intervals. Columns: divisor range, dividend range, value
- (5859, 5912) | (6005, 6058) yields 1.43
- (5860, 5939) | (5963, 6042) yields 1.26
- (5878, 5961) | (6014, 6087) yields 1.40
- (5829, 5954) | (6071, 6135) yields 1.29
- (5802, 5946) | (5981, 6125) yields 1.18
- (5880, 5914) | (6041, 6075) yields 1.87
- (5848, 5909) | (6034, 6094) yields 1.47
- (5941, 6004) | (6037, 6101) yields 1.17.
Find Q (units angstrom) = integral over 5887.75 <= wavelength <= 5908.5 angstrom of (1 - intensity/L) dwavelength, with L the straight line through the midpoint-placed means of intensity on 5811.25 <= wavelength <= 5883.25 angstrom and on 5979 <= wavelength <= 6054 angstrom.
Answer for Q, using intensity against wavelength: 9.6 angstrom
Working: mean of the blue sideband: 5.92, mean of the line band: 3.22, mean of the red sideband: 6.2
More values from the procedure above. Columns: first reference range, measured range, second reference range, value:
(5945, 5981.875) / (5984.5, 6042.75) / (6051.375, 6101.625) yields -1.3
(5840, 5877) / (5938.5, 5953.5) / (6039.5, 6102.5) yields 1.2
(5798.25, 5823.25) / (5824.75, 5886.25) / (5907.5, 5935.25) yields 7.0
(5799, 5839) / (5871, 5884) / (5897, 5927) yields 1.5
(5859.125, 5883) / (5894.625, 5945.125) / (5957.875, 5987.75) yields 6.0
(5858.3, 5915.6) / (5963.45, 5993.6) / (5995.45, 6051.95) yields 0.1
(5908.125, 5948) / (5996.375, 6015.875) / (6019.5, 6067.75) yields 0.7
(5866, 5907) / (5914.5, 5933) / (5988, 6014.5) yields -1.7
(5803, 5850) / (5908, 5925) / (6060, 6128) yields 3.4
